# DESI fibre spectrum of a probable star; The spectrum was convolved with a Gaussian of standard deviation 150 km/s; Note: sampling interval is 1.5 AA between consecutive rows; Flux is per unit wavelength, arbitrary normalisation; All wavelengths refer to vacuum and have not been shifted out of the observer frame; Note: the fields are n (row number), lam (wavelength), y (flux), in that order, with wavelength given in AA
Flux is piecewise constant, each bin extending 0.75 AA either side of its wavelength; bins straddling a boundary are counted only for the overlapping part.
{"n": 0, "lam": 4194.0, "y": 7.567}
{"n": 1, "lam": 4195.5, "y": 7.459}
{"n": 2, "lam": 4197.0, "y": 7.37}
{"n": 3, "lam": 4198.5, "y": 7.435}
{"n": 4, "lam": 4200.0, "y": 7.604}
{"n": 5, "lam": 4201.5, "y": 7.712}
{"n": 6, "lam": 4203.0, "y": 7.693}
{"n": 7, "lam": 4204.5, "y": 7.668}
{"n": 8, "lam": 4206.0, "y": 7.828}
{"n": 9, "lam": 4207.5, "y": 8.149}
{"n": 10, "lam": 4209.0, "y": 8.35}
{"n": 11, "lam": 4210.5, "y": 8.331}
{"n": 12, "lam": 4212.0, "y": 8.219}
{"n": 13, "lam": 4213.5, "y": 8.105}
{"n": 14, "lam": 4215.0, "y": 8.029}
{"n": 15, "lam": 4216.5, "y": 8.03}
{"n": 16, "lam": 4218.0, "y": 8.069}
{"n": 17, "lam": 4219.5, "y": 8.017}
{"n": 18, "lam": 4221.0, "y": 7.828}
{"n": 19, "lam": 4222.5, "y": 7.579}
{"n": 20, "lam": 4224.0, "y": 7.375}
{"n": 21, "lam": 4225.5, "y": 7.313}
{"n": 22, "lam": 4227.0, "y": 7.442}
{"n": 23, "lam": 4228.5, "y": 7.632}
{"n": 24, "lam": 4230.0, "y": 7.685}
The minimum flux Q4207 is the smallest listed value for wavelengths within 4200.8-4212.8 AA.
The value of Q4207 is 7.668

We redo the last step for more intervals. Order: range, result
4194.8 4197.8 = 7.37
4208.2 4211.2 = 8.331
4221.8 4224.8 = 7.375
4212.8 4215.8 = 8.029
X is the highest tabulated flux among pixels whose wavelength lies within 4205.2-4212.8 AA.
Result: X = 8.35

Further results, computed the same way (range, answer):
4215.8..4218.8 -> 8.069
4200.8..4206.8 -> 7.828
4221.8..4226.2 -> 7.579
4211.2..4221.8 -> 8.219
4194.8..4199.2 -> 7.459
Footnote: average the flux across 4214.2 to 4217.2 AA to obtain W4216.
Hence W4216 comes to 8.03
